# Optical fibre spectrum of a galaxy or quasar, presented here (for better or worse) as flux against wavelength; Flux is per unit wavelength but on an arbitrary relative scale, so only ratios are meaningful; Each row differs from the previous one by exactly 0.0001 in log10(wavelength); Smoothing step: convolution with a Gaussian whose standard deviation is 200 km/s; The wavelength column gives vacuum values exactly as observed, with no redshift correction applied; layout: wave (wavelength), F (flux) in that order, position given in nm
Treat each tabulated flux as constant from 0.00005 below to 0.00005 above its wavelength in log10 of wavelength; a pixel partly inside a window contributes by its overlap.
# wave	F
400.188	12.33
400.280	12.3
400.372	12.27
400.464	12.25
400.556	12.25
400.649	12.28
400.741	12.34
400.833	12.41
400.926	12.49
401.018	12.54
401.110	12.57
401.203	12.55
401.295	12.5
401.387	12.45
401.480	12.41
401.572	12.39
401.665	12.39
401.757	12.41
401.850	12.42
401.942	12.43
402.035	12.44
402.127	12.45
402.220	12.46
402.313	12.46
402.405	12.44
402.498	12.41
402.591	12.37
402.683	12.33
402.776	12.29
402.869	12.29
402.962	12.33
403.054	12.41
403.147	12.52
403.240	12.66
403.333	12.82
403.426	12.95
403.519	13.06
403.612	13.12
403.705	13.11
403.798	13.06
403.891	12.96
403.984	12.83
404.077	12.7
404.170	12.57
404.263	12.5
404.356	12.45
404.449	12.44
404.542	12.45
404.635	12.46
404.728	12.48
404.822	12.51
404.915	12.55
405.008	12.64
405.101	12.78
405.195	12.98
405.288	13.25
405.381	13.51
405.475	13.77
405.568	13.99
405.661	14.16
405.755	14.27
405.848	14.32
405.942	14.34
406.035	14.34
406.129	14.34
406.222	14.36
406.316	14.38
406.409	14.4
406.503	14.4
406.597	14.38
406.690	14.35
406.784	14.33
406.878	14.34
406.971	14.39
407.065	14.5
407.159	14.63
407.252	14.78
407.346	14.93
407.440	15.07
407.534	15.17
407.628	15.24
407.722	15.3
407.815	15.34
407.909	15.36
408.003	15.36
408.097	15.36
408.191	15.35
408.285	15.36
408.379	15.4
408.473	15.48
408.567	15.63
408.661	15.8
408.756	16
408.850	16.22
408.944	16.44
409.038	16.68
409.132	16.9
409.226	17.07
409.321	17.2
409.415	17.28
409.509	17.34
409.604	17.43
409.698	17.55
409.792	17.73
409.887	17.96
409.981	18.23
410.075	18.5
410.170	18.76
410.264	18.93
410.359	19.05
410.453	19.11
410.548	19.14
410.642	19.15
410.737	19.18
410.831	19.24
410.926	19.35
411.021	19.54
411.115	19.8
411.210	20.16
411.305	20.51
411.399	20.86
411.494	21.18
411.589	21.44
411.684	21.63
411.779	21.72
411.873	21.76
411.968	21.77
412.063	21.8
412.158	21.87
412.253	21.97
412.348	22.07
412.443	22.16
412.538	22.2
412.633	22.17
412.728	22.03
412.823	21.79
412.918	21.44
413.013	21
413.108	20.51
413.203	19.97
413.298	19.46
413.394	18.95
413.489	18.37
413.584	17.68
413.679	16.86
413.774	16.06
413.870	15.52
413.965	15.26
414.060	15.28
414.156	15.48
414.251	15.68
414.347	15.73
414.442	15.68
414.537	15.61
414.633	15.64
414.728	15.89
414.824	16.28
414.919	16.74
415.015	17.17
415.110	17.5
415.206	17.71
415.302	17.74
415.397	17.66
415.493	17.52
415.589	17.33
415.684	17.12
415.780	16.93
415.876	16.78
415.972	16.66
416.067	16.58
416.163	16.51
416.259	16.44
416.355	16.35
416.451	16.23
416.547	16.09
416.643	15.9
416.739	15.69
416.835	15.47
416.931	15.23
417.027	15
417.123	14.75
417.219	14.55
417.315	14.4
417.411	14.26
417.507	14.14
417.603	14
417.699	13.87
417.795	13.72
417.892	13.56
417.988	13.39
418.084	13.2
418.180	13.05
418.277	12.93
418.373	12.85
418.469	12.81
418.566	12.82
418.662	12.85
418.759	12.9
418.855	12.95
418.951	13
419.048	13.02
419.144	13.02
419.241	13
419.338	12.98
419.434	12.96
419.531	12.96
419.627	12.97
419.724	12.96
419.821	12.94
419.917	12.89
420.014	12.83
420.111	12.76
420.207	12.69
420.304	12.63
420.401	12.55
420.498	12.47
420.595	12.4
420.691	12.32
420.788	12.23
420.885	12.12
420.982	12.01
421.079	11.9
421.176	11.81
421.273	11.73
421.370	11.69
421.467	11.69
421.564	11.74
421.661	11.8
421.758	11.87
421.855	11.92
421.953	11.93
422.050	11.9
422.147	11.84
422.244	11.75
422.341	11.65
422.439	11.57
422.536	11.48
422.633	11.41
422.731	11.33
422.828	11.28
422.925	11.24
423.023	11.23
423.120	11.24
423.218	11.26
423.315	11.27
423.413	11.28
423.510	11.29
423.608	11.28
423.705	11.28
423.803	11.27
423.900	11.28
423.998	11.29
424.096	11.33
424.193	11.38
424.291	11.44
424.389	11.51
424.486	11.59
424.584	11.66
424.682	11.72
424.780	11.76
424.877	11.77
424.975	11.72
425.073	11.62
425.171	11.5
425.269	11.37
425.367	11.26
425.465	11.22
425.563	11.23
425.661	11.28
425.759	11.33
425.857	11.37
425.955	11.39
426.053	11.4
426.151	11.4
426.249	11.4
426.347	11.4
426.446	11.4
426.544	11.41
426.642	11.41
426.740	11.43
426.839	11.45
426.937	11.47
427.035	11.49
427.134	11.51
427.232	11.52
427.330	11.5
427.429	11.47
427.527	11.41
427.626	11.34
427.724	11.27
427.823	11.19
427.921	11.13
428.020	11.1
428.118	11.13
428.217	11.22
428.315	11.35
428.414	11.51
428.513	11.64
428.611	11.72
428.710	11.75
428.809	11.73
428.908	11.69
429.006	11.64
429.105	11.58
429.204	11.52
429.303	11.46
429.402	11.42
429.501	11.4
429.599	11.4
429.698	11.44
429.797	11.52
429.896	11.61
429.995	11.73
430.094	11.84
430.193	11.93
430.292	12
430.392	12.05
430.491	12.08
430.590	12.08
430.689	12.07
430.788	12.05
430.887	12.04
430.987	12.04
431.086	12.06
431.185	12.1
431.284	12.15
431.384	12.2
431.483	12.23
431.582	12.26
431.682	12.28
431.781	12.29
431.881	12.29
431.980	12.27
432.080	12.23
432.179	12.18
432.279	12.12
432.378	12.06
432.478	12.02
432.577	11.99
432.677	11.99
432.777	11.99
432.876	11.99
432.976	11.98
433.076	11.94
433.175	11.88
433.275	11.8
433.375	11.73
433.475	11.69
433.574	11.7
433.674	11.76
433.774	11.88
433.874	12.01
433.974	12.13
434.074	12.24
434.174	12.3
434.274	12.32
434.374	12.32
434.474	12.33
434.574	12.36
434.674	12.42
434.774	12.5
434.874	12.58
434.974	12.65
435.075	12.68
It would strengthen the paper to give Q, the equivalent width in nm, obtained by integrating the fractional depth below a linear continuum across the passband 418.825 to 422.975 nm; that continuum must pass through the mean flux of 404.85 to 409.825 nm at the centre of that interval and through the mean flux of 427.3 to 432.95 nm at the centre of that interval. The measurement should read 0.28 nm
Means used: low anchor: 15.1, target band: 12.2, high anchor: 11.8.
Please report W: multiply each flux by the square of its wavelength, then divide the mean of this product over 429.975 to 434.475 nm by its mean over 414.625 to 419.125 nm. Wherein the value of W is 0.86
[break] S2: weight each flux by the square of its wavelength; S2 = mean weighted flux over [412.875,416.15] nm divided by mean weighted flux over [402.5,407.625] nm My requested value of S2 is 1.3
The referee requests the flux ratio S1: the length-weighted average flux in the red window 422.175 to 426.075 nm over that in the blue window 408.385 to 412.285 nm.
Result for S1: 0.6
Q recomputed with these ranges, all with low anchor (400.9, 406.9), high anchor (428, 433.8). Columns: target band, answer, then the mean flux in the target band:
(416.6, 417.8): -0.22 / 14.7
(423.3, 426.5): 0.18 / 11.4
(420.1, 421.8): 0.02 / 12.1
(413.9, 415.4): -0.44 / 16.3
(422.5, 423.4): 0.07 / 11.3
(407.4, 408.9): -0.31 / 15.5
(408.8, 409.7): -0.30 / 17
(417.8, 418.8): -0.05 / 13.1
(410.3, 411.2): -0.47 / 19.3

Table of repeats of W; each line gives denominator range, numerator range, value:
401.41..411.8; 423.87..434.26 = 0.86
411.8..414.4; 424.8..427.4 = 0.63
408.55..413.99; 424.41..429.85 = 0.64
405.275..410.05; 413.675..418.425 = 1.05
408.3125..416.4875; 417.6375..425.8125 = 0.69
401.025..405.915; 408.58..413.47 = 1.59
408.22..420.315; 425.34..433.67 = 0.75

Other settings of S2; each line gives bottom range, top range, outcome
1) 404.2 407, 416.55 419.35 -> 1.08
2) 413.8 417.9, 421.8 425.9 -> 0.75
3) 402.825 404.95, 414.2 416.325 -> 1.39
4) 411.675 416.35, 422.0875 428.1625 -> 0.65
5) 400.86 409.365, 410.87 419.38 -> 1.29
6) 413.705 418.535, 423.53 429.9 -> 0.78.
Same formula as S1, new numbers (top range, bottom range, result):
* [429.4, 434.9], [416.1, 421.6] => 0.89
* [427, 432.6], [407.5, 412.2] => 0.65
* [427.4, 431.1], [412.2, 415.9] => 0.64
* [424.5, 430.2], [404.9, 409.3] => 0.78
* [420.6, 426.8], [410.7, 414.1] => 0.57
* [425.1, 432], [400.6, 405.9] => 0.91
